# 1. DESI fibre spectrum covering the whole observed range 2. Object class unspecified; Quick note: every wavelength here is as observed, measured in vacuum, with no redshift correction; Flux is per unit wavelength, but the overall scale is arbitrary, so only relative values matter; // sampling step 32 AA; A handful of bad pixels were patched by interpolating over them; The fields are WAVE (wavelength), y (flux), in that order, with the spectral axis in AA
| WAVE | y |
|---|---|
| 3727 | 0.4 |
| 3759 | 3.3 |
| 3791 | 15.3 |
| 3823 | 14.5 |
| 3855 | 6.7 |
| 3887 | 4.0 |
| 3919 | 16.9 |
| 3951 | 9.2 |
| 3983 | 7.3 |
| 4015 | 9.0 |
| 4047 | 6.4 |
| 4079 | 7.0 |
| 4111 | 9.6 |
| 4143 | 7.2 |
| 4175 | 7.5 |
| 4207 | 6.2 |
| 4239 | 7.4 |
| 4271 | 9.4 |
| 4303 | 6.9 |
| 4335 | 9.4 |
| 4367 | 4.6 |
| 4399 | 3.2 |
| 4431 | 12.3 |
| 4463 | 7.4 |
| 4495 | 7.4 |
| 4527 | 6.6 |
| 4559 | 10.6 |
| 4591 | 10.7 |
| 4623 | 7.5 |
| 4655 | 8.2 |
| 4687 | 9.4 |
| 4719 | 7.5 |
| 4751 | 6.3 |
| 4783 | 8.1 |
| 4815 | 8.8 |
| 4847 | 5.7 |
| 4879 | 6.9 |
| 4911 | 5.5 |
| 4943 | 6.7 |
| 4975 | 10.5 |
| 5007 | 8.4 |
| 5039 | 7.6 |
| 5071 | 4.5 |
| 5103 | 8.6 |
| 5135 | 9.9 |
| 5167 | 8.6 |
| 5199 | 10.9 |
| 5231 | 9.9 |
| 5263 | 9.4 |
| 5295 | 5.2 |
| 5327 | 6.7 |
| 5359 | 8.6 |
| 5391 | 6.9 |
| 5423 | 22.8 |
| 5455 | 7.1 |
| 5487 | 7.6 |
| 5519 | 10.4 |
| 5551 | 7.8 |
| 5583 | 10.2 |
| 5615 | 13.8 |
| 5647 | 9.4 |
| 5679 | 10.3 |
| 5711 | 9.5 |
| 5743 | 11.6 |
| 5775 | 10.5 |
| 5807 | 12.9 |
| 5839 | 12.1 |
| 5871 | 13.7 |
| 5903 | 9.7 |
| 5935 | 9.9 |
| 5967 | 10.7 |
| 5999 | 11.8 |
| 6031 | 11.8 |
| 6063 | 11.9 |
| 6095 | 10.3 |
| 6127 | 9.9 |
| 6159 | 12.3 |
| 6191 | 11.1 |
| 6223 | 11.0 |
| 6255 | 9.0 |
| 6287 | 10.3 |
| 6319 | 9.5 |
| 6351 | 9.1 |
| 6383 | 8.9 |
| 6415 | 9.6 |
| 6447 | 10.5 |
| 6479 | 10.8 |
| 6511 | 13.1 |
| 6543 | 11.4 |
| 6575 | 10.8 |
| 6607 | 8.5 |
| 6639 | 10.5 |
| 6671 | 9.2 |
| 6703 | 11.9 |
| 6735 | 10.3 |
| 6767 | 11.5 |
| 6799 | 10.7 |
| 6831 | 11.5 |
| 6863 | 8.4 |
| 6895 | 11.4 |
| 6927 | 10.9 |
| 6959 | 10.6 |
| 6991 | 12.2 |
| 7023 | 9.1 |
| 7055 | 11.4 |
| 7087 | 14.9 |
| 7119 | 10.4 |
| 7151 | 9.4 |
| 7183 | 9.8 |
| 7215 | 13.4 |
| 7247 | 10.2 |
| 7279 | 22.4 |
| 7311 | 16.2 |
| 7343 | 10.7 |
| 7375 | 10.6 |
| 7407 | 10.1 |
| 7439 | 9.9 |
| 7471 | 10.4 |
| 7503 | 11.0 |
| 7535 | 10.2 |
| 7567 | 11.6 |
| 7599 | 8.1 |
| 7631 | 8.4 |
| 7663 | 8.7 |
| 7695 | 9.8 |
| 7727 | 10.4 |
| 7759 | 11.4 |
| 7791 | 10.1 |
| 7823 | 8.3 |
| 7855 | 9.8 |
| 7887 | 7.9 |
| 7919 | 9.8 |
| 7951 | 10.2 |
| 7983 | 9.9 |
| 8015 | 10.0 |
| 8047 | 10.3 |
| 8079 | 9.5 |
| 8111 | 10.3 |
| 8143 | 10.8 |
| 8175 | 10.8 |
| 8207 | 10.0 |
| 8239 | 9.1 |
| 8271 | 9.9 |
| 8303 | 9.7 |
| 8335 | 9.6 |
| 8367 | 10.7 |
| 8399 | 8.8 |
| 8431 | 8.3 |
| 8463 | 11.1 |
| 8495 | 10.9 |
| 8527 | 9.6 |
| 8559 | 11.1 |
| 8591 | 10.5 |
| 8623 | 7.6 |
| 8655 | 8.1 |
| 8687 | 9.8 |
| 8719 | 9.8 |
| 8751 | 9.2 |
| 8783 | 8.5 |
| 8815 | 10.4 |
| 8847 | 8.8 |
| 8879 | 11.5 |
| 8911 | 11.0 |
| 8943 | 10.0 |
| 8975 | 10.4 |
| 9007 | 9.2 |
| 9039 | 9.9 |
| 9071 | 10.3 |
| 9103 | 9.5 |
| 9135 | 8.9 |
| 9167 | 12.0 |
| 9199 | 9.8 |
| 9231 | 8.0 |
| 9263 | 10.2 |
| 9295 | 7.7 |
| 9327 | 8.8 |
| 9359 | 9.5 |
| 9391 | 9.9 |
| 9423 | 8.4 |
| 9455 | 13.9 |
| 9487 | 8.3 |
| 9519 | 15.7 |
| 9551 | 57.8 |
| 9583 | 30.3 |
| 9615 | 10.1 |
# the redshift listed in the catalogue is 0.456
